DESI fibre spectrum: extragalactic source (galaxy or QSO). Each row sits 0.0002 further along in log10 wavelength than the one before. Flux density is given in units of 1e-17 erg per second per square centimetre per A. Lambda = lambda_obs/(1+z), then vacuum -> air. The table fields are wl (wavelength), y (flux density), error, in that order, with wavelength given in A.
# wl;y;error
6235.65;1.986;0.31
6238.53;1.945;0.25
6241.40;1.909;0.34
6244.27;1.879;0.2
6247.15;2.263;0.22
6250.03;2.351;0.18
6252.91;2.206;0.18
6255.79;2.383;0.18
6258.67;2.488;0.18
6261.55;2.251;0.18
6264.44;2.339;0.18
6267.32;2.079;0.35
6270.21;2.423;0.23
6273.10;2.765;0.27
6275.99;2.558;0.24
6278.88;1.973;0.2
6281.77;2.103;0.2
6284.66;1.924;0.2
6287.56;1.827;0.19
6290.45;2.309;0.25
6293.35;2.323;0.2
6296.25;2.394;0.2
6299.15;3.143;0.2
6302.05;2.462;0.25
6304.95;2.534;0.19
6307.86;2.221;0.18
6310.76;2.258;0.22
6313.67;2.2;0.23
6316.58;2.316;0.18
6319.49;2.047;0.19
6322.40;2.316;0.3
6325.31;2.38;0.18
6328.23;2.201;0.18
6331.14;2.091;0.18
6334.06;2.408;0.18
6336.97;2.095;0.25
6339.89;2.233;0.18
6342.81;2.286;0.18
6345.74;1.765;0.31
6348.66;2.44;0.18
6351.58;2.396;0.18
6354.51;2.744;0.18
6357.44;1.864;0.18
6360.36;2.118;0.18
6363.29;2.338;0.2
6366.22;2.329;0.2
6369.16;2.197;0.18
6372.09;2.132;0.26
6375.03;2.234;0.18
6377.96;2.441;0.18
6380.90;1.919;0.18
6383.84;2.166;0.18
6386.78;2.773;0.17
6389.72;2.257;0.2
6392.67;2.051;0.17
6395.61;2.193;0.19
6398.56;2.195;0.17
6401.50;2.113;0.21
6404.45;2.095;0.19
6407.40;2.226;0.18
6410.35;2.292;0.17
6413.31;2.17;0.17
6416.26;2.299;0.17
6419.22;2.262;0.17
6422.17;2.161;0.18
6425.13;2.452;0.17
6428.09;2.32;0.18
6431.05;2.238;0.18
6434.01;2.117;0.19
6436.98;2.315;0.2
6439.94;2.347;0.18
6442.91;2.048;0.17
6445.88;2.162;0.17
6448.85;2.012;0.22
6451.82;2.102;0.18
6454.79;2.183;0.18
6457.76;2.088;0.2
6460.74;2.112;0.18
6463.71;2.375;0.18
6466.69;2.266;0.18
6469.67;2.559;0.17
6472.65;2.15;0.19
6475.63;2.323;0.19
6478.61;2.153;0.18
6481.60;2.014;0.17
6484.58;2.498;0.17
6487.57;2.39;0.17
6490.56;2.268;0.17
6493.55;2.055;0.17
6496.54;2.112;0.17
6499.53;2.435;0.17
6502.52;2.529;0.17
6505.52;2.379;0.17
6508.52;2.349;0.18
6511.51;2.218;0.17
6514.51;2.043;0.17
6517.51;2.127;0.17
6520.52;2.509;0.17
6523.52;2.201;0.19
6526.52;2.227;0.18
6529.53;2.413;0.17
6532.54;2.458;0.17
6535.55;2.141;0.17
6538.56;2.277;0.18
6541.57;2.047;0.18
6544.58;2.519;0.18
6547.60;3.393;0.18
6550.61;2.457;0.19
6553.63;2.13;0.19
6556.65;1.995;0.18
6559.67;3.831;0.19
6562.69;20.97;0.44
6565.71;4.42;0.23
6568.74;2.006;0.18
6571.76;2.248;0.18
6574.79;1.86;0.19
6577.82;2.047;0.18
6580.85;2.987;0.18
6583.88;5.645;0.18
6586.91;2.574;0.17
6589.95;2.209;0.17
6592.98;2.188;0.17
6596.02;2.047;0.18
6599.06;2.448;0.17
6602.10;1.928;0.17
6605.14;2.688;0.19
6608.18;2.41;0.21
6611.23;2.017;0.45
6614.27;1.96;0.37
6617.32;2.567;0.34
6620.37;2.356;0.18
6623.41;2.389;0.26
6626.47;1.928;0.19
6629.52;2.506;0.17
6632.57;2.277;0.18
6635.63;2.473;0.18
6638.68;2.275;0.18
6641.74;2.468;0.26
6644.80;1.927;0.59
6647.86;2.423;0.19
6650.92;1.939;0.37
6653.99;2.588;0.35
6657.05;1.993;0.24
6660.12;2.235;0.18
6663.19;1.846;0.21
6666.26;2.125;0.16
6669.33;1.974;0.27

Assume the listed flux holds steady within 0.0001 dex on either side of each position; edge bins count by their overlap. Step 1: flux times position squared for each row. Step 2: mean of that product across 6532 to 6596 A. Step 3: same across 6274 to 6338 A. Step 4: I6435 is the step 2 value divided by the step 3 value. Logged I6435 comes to 1.7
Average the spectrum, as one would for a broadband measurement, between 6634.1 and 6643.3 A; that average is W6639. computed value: 2.4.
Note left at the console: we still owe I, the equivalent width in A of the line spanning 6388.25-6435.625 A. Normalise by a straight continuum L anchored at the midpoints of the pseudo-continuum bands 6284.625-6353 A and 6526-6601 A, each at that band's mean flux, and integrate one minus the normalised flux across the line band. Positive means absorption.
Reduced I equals 8.31 A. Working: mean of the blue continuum 2.28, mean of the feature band 2.22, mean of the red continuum 3.35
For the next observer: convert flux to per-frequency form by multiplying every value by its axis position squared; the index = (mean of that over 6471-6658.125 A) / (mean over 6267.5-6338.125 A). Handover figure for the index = 1.27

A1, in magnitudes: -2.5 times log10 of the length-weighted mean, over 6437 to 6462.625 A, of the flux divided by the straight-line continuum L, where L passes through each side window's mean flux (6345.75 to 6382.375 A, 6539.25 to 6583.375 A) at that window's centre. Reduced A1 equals 0.35 mag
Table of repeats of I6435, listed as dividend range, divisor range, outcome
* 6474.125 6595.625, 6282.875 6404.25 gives 1.38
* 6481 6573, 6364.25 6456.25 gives 1.42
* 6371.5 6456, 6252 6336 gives 1.00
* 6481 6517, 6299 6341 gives 1.05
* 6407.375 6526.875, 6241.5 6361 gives 1.04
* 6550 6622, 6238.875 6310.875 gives 1.60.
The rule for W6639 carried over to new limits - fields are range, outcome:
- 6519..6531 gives 2.34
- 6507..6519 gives 2.19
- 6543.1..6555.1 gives 2.63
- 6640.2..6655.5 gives 2.27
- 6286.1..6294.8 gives 2.15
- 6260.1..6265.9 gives 2.3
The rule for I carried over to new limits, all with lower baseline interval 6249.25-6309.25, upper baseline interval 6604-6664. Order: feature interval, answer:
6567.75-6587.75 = -4.5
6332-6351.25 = 0.9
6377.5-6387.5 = 0.2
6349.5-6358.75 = -0.1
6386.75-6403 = 0.7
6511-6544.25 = 0.5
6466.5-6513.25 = 0.0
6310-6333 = 1.0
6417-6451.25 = 1.3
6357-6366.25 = 0.6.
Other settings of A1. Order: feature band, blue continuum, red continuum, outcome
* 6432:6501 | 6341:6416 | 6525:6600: 0.24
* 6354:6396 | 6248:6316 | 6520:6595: 0.19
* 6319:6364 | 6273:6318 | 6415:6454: 0.02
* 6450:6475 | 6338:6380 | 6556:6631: 0.21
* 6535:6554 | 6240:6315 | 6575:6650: -0.02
